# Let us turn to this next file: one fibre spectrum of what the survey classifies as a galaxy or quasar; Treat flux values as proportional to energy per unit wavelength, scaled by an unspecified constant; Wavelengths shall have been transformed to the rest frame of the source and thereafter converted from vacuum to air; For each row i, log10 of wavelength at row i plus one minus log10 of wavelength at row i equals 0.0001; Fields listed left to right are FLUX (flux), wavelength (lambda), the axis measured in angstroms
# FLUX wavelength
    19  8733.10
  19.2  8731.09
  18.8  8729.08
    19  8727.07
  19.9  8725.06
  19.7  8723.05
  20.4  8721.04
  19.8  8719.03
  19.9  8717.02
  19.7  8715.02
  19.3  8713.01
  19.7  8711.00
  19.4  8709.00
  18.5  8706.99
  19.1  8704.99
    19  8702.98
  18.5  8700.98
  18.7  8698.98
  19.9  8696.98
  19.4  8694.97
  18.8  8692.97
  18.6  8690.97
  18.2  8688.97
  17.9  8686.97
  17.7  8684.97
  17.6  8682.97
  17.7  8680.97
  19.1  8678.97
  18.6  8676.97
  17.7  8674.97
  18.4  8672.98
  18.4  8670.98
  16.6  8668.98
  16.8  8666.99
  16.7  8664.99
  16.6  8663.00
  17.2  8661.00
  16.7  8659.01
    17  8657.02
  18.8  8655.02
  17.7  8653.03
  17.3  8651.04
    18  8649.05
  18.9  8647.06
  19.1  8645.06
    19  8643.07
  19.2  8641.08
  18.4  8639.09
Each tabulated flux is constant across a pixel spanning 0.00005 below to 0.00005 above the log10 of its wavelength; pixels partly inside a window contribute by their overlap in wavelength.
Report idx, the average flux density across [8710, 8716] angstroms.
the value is 19.6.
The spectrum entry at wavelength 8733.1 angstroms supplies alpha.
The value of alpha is 19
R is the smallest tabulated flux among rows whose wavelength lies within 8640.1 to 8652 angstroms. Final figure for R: 17.3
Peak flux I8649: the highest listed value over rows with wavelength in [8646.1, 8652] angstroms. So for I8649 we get 18.9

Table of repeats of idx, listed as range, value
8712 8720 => 19.7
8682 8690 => 17.9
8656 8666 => 16.8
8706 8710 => 18.9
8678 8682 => 18.4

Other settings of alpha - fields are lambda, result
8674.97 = 17.7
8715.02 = 19.7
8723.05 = 19.7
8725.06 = 19.9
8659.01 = 16.7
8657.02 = 17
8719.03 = 19.8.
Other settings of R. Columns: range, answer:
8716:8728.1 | 19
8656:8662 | 16.7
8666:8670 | 16.6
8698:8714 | 18.5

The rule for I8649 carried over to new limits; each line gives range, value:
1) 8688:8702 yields 19.9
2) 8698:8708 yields 19.1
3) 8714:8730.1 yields 20.4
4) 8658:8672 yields 18.4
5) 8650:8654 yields 17.7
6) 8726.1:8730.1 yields 19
